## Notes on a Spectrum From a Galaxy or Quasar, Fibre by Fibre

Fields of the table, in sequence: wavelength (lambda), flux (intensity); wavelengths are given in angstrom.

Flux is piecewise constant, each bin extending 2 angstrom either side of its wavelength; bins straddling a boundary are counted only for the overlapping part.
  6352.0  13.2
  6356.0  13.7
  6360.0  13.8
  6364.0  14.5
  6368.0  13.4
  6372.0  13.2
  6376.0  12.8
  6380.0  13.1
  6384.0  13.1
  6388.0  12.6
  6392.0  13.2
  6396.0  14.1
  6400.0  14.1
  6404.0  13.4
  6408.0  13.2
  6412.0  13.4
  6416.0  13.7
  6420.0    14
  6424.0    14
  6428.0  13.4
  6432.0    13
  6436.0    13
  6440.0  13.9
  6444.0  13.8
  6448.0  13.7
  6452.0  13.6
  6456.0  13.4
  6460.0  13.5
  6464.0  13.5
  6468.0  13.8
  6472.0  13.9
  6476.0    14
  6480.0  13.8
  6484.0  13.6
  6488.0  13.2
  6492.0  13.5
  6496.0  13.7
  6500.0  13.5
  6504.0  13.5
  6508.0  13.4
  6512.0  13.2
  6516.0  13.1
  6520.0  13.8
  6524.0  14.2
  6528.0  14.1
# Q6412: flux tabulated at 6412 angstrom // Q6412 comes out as 13.4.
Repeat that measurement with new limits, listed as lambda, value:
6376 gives 12.8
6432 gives 13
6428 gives 13.4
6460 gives 13.5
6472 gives 13.9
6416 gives 13.7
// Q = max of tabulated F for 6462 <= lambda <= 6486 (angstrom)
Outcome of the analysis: 14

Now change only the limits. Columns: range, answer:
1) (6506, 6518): 13.4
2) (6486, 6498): 13.7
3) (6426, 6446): 13.9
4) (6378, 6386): 13.1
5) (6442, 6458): 13.8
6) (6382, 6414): 14.1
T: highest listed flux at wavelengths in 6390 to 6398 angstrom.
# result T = 14.1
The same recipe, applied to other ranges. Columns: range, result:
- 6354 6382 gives 14.5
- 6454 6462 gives 13.5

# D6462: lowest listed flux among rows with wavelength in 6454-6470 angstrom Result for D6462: 13.4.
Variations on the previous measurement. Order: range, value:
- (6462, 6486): 13.5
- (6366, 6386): 12.8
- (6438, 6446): 13.8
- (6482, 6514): 13.2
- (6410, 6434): 13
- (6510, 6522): 13.1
